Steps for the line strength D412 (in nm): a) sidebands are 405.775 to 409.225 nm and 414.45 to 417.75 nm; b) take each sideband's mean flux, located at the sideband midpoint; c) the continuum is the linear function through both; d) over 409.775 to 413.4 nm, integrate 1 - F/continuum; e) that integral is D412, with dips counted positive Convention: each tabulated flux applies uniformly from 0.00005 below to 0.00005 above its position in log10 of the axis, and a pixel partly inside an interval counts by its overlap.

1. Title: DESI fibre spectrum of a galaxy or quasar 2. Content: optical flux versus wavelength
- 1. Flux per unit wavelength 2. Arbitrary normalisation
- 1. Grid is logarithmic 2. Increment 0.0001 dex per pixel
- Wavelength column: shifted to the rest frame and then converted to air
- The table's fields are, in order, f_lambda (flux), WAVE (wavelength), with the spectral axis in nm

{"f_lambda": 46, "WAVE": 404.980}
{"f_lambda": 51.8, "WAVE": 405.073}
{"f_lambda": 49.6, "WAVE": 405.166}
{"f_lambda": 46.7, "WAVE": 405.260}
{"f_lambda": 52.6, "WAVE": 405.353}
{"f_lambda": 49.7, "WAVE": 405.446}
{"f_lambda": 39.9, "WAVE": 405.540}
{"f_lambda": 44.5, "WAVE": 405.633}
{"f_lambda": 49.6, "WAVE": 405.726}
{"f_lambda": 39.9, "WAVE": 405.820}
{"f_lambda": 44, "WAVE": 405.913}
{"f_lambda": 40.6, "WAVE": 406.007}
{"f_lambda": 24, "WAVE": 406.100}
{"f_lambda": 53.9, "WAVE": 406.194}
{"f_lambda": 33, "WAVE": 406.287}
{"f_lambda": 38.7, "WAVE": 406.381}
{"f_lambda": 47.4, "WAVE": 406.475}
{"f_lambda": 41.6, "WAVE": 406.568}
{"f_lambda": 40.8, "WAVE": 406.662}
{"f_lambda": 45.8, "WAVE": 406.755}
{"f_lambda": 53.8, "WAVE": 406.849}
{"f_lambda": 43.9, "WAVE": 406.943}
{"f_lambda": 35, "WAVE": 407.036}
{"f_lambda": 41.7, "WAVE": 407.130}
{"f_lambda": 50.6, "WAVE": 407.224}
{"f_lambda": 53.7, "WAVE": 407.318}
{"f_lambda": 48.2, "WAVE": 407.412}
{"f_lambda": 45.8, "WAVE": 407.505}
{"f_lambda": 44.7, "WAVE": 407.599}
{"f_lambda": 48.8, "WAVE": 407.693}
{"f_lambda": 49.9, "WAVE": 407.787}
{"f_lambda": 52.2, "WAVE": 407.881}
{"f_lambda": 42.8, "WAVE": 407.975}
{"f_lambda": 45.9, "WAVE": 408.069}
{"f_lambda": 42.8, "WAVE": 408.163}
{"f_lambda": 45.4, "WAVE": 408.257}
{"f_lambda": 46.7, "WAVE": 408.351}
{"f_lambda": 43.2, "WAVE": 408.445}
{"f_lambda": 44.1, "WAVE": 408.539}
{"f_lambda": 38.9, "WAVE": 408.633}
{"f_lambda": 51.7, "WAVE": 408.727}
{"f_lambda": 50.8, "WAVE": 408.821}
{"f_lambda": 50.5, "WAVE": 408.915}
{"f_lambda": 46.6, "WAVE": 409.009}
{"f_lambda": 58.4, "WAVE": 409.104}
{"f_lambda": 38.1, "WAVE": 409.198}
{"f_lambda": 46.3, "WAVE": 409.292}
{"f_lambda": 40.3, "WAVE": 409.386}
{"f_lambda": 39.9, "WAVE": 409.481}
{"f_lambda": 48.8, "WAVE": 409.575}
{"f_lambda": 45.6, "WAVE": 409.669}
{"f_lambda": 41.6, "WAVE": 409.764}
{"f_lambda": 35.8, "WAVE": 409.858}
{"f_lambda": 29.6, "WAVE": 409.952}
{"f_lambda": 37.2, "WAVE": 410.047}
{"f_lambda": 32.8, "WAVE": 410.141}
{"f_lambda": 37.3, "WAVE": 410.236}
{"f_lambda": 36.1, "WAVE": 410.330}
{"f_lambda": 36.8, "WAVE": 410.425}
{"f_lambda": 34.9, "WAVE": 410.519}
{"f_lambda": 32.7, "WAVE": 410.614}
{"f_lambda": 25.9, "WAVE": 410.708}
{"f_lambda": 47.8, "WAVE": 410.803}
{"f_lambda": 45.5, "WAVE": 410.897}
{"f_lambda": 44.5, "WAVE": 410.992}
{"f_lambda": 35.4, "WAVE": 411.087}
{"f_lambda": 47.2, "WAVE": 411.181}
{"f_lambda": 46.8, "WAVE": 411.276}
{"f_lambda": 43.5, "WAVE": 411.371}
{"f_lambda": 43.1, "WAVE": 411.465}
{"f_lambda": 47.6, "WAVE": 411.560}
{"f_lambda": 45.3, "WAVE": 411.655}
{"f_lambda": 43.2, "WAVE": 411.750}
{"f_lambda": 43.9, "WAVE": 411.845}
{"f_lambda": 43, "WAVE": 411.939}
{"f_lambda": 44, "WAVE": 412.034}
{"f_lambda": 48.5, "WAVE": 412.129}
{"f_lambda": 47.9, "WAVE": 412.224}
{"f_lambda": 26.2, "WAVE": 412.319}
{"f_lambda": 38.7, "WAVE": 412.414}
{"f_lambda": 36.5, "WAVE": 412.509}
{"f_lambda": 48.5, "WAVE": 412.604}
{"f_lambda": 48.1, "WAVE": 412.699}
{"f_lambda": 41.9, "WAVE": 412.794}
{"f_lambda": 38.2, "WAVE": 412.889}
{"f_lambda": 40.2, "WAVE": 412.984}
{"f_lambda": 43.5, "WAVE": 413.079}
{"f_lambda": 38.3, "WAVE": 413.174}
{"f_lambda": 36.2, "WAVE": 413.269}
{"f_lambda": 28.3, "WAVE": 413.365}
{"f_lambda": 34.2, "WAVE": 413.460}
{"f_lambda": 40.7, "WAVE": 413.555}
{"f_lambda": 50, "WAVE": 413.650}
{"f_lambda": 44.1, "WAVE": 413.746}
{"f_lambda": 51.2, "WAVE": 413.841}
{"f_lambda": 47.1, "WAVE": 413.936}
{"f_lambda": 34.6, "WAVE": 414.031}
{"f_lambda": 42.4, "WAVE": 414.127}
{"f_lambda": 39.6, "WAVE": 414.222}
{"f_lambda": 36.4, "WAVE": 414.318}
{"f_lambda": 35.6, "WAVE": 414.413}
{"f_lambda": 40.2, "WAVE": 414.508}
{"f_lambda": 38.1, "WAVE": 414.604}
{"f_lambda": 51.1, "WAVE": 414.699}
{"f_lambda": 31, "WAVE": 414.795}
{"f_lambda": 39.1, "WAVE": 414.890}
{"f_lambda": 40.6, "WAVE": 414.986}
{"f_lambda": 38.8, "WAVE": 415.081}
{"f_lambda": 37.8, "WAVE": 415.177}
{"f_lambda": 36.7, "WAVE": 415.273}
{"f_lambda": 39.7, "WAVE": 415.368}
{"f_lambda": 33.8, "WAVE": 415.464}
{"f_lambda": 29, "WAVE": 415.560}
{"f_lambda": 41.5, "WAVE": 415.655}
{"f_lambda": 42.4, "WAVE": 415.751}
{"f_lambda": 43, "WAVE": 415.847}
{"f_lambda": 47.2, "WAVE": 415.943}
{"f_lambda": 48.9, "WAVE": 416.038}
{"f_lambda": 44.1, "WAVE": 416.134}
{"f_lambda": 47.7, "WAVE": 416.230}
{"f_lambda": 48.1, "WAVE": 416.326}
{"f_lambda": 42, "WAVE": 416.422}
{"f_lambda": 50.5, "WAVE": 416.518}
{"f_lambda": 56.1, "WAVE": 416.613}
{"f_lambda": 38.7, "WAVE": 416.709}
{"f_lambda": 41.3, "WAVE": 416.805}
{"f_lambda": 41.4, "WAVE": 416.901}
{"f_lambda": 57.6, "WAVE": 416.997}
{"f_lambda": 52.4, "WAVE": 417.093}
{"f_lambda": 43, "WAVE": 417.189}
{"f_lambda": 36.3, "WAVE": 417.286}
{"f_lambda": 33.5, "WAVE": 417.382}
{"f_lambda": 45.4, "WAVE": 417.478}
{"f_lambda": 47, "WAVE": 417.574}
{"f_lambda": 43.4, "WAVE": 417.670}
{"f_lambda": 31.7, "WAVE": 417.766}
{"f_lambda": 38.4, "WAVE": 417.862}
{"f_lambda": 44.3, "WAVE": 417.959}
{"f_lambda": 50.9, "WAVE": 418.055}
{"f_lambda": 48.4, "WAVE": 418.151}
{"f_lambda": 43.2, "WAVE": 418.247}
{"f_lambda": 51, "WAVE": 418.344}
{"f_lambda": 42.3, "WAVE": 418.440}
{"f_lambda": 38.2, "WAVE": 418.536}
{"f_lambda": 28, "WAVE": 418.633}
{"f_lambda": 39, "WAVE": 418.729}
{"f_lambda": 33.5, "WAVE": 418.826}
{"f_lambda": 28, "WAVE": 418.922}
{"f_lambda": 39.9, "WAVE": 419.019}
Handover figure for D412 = 0.31 nm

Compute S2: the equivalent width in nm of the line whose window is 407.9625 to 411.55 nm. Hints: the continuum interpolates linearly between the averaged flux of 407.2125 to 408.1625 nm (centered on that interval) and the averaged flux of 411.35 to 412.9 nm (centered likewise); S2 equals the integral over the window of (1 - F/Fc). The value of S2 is 0.27 nm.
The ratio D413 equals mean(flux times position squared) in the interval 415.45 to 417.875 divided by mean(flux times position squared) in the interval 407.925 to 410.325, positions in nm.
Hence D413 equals 1.05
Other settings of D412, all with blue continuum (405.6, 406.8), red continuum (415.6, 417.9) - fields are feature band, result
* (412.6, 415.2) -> 0.19 nm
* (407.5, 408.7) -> -0.09 nm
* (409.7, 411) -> 0.18 nm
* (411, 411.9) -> -0.02 nm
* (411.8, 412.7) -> 0.02 nm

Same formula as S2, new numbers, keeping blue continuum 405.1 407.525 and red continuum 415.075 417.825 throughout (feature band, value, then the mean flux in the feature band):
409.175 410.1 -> 0.08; 40.3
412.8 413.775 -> 0.09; 39.4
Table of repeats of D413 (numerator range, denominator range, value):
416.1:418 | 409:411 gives 1.14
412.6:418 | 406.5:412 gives 0.99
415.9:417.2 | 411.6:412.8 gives 1.13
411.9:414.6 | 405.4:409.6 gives 0.93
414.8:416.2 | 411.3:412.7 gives 0.94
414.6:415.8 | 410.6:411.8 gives 0.92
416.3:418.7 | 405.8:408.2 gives 1.04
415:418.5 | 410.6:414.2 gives 1.06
